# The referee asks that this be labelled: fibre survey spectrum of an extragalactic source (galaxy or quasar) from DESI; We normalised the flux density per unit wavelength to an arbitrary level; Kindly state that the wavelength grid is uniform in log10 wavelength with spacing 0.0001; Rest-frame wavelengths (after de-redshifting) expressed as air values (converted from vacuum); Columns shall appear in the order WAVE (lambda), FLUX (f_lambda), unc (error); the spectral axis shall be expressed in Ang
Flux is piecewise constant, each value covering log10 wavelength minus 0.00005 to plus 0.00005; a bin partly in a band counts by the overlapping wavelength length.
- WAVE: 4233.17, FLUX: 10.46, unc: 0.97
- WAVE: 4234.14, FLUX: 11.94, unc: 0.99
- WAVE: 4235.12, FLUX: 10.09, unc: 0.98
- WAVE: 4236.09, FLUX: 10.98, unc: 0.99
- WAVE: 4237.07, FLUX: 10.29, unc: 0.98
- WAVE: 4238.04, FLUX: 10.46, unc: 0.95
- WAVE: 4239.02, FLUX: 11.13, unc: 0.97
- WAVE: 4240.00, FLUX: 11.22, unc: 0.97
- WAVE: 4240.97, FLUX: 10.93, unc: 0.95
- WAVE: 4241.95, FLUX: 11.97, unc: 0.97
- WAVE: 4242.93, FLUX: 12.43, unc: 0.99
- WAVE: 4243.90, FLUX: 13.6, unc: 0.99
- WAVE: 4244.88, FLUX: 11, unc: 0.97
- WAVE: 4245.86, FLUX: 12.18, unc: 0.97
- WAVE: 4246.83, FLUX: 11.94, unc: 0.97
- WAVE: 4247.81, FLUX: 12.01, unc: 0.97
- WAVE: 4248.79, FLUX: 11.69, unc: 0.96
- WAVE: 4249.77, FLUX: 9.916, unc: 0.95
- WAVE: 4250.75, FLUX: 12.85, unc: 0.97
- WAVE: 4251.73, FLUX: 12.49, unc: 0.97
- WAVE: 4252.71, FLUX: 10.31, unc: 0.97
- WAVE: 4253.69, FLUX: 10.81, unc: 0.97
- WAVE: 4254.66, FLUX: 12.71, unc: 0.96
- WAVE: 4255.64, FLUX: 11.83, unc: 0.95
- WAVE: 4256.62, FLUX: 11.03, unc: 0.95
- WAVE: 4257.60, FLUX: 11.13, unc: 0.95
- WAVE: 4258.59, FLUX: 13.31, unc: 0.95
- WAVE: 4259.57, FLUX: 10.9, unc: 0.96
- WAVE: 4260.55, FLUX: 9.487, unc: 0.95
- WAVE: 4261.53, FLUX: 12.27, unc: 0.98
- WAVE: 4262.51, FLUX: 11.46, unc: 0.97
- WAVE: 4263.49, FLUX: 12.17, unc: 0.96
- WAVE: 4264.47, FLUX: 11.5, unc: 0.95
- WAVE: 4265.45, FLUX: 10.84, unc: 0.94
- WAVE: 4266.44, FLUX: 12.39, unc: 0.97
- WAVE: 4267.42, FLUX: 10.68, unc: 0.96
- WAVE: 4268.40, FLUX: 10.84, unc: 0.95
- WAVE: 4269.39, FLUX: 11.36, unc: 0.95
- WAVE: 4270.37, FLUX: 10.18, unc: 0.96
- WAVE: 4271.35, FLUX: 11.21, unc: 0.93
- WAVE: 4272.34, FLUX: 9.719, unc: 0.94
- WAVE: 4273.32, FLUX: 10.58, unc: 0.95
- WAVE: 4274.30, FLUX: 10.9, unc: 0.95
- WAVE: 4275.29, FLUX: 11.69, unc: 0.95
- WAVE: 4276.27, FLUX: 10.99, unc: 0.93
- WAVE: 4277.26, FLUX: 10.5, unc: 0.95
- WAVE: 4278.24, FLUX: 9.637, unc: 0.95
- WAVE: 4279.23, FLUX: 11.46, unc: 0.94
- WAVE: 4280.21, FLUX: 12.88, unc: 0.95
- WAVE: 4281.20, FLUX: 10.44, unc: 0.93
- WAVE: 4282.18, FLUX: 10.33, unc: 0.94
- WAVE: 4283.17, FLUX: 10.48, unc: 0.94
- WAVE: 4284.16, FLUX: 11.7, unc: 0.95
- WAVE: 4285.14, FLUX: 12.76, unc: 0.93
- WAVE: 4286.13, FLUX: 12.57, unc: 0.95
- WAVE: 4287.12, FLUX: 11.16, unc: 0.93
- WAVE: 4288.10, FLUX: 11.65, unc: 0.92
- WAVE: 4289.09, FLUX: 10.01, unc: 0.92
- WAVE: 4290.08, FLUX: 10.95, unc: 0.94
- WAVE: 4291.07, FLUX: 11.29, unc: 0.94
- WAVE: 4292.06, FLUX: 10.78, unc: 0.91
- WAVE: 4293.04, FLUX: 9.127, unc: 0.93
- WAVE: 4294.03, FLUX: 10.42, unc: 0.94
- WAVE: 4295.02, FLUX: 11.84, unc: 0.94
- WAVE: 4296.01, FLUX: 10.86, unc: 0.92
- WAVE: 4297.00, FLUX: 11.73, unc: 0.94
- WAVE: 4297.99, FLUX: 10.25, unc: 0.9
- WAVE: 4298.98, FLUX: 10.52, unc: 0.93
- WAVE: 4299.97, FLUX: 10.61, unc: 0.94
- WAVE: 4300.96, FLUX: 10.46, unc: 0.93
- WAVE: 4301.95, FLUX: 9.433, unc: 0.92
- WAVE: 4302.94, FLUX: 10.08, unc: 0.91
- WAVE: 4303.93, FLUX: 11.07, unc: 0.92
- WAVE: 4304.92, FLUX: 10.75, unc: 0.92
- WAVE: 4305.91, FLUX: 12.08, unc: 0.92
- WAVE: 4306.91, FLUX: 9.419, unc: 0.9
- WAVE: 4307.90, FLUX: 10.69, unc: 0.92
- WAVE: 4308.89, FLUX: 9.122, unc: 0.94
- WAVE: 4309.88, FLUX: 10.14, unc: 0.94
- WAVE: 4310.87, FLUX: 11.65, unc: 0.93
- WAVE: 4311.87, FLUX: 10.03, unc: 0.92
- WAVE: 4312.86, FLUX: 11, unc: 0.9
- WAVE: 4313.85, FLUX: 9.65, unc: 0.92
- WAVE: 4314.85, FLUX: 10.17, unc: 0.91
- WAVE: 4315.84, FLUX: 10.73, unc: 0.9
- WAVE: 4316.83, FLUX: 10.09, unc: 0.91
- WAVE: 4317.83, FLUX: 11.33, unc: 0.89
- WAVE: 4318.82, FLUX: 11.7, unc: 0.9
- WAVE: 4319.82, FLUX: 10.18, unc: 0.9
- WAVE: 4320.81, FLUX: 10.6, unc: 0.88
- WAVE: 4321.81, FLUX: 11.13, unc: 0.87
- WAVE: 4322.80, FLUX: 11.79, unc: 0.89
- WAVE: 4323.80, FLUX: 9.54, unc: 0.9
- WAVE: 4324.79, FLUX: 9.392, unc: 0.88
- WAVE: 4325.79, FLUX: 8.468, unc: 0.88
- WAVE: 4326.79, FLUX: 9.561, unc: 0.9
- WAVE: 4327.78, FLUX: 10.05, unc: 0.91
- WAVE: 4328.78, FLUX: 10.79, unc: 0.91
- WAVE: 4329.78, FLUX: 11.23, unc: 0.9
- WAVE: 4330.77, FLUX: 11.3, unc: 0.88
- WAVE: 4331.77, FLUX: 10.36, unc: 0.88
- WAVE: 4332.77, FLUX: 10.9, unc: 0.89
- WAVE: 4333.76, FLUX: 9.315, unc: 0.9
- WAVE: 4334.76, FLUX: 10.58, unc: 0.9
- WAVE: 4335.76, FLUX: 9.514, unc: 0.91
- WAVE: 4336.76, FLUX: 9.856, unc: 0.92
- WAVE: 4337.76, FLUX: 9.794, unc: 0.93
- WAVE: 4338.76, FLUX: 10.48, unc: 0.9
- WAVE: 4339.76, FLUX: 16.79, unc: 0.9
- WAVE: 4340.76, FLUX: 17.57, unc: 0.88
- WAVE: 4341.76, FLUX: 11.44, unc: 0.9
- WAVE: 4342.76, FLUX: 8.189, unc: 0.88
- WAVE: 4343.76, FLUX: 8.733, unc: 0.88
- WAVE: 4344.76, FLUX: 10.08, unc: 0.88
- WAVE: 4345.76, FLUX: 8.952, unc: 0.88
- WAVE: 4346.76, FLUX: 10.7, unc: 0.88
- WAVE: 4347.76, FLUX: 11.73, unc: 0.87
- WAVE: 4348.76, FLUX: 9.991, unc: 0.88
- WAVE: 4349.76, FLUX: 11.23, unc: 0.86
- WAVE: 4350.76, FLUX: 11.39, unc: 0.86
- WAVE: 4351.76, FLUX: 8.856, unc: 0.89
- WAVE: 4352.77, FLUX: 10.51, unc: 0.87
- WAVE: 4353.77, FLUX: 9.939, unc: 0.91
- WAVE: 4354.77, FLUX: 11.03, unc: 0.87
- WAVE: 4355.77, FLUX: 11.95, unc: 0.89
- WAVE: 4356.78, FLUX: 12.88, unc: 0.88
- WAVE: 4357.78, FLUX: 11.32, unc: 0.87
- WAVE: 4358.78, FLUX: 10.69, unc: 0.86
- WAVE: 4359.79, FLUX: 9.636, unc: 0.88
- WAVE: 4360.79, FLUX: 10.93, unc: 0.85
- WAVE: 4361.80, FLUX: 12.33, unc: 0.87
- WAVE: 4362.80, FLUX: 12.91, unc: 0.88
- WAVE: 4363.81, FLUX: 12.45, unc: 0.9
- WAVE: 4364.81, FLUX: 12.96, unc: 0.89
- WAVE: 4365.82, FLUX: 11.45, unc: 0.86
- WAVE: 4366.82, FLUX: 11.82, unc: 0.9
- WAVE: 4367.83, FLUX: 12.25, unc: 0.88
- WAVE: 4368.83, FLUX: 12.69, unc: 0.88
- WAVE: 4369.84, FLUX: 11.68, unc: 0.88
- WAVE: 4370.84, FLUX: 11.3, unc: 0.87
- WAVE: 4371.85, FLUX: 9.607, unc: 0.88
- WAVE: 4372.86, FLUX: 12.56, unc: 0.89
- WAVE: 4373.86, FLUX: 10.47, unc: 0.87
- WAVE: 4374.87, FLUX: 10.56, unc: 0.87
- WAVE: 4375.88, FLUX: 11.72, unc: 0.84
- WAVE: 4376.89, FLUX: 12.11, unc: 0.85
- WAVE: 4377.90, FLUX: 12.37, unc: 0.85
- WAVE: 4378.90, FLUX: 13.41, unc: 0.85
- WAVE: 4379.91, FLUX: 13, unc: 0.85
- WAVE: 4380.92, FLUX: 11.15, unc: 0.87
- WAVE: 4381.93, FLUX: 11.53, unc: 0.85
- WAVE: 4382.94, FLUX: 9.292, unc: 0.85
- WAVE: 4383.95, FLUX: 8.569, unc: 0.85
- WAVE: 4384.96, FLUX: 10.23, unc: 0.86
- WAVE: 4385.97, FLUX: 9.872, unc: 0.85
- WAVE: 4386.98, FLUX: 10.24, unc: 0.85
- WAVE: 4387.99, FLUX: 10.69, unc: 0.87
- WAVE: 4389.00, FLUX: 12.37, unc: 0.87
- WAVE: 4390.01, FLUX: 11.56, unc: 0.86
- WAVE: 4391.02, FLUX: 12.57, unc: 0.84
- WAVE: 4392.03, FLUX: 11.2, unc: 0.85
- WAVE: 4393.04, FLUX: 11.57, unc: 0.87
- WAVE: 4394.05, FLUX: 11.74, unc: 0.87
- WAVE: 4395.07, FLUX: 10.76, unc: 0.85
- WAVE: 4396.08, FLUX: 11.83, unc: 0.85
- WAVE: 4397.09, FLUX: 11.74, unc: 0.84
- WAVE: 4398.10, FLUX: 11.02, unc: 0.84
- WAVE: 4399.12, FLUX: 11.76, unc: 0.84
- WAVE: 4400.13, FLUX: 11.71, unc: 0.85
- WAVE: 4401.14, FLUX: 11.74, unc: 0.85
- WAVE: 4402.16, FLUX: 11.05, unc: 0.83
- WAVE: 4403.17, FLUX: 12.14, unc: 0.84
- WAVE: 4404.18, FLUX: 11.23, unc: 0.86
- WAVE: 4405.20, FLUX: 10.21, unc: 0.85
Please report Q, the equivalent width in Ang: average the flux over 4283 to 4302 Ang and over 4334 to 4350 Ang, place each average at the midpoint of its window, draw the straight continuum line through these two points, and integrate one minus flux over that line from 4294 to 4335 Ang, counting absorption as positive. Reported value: 1.72 Ang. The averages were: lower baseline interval 11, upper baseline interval 10.9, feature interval 10.5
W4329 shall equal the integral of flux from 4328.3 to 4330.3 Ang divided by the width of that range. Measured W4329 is 11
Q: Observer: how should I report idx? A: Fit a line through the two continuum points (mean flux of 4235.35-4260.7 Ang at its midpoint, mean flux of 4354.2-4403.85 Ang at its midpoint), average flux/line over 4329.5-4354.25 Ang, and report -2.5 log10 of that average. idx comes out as 0.069 mag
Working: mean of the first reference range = 11.5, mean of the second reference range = 11.5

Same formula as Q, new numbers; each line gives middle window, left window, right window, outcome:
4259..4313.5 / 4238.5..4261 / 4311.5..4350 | 1.36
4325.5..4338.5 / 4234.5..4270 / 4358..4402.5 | 1.45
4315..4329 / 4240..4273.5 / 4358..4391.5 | 1.31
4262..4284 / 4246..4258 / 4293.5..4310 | 0.26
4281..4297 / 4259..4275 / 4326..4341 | -0.01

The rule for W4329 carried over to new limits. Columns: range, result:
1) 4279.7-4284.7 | 11.2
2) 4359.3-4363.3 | 11.5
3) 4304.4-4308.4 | 10.7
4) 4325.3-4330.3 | 10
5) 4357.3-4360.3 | 10.5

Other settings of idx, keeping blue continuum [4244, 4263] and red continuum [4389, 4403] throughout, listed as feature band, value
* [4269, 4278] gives 0.08 mag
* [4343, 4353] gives 0.14 mag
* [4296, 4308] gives 0.10 mag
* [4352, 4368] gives 0.01 mag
